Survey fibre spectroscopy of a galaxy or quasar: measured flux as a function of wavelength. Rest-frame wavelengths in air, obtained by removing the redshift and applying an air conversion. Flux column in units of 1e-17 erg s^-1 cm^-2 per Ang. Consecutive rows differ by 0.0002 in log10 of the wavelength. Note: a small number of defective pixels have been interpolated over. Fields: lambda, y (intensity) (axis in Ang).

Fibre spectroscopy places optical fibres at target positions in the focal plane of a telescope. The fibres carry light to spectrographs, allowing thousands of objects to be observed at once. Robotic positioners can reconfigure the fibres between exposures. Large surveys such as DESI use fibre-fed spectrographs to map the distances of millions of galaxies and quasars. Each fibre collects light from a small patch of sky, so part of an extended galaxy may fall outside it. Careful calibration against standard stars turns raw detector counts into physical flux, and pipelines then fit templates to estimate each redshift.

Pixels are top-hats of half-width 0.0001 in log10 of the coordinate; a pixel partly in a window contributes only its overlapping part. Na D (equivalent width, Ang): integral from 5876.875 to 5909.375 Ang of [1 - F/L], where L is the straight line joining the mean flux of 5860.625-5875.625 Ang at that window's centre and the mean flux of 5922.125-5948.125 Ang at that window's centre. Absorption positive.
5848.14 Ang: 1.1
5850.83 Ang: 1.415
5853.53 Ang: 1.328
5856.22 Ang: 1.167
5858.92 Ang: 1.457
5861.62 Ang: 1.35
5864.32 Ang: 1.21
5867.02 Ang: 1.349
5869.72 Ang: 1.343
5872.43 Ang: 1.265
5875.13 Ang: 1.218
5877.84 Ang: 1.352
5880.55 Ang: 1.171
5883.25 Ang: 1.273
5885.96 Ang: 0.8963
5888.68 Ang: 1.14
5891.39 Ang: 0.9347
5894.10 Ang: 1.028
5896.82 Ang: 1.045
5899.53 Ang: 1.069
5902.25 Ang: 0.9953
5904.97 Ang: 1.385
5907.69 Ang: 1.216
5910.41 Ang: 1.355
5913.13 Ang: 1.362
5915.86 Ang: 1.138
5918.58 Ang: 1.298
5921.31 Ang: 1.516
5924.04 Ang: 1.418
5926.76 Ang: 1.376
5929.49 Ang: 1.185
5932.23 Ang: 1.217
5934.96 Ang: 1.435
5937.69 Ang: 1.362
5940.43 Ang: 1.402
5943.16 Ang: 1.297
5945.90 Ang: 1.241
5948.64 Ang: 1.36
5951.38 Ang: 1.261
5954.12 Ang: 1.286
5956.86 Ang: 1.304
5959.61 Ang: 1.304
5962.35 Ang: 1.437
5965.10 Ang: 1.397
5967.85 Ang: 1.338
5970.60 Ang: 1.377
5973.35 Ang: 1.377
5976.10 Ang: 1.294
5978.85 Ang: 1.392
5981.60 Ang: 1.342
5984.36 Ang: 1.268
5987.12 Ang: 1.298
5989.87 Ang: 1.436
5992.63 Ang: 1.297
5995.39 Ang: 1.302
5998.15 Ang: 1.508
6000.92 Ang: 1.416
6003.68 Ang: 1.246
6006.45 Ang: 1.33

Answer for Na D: 4.52 Ang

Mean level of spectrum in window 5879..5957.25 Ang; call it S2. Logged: 1.24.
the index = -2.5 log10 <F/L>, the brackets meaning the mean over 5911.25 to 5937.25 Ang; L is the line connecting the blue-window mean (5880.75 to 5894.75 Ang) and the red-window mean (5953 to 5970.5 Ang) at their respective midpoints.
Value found -0.107 mag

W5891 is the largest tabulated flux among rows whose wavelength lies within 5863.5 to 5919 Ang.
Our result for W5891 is 1.385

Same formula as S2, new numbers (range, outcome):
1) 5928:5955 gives 1.31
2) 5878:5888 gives 1.14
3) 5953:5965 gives 1.34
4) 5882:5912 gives 1.12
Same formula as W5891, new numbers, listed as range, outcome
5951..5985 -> 1.437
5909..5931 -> 1.516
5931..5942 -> 1.435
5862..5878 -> 1.352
